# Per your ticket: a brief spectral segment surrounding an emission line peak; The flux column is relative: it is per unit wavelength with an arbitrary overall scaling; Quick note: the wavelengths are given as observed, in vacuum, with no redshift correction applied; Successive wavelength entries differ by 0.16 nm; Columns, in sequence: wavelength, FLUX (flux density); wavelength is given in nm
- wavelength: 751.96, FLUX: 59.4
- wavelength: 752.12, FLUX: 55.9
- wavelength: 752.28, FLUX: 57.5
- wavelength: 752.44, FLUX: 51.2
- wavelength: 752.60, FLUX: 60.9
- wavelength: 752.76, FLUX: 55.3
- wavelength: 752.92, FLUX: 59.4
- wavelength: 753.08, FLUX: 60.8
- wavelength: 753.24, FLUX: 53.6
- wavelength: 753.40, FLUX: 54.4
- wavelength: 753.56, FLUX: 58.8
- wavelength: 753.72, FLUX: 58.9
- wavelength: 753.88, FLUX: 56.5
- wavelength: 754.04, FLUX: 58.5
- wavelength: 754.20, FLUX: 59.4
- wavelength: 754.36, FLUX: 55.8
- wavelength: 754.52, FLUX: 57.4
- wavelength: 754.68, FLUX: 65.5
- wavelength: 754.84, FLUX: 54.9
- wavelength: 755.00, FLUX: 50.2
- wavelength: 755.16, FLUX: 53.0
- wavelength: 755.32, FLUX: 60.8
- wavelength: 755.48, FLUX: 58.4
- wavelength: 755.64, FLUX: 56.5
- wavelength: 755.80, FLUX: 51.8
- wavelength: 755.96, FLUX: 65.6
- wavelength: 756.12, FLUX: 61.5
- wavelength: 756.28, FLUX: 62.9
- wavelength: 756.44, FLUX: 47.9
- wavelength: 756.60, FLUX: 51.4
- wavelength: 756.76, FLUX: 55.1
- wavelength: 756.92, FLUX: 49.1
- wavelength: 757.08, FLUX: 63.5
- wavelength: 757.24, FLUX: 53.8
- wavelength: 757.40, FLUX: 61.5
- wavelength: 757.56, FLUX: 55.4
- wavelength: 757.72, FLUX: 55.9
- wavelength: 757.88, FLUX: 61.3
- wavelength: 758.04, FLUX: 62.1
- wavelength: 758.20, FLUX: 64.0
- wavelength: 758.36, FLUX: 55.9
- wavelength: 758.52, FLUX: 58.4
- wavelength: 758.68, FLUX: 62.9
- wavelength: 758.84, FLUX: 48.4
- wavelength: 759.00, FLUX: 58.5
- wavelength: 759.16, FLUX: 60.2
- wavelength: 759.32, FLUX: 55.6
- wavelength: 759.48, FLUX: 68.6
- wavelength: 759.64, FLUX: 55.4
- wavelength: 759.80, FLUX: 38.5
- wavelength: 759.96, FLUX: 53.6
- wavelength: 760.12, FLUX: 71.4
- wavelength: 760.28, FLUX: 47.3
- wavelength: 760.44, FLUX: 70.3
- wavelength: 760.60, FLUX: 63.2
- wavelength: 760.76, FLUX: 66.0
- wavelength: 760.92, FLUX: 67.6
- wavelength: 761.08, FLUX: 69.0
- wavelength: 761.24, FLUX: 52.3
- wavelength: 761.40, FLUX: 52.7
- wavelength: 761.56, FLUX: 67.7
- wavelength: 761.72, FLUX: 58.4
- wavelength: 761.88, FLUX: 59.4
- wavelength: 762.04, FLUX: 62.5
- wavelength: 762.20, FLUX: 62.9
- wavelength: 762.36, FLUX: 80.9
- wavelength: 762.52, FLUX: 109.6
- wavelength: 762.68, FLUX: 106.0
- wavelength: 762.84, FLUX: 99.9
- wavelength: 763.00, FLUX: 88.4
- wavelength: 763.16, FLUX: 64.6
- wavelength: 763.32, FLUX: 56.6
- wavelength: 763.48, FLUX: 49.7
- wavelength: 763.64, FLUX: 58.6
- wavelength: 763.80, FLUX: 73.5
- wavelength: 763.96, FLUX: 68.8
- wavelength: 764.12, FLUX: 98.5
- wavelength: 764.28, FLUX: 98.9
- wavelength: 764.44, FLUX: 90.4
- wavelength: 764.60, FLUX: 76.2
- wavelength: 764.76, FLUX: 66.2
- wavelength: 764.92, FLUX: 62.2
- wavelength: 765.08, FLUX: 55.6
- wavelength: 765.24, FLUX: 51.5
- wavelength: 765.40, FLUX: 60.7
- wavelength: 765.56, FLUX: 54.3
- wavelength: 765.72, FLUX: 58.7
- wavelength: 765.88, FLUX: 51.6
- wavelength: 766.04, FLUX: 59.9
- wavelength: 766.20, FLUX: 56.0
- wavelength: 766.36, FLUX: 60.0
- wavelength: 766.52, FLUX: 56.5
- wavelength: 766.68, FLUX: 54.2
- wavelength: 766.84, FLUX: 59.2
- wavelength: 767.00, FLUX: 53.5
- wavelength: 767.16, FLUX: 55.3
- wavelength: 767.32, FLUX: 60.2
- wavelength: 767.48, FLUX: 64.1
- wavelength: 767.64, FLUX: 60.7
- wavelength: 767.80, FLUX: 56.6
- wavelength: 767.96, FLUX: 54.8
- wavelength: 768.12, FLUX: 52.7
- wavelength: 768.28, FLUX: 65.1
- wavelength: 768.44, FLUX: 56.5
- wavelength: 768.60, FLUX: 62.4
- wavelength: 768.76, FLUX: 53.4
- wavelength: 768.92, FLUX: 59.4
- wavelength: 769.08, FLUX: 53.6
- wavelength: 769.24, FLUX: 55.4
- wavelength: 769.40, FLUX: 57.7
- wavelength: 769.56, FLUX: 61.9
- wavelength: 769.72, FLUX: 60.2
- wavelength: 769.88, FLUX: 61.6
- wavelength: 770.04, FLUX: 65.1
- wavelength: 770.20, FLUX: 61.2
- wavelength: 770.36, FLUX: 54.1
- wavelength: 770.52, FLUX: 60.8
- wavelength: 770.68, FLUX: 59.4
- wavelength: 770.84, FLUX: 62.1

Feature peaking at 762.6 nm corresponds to [S II] 6716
